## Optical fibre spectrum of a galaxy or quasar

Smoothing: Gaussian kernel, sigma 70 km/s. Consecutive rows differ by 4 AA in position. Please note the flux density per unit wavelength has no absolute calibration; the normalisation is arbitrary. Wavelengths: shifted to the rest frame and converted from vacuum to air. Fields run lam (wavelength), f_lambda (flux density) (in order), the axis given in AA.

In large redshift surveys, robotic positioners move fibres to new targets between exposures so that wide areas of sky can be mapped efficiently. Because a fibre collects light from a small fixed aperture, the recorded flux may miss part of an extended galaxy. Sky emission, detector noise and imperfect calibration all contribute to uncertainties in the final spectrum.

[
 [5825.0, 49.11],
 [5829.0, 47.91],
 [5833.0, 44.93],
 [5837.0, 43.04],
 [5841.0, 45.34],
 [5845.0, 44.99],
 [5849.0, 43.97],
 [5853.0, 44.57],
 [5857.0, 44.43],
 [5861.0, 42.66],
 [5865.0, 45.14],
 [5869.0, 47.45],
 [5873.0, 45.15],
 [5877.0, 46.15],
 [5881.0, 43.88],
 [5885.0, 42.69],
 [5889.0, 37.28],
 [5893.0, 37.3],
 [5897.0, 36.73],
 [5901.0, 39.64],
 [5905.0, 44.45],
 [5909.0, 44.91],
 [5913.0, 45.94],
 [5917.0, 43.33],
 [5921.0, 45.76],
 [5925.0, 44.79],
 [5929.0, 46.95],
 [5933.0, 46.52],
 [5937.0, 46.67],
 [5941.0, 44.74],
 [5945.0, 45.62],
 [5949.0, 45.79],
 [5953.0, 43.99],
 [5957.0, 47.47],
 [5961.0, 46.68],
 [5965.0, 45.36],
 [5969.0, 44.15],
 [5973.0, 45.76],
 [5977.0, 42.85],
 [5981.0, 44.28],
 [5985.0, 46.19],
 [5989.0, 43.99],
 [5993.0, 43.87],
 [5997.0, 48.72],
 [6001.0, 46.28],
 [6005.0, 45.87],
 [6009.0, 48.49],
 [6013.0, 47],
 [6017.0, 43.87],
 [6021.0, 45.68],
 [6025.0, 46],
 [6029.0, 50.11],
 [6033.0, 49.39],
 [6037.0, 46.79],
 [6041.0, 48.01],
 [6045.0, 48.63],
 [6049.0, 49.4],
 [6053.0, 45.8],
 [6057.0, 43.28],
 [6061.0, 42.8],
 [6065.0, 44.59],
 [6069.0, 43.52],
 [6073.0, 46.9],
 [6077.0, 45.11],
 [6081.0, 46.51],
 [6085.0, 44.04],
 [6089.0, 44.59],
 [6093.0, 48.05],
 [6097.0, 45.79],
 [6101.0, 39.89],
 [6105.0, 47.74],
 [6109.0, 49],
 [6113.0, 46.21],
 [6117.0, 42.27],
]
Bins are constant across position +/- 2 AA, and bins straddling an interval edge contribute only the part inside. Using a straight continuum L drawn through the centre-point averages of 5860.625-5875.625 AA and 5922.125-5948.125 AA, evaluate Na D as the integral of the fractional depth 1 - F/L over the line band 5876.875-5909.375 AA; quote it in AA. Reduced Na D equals 3.3 AA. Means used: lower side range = 45.4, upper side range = 45.9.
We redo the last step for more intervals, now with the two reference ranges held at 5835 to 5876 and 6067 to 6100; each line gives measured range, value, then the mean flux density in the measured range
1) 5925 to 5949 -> -0.5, 46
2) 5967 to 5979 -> 0.2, 44.3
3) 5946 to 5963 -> -0.4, 46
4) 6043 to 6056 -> -0.7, 47.6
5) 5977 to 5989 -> 0.1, 44.6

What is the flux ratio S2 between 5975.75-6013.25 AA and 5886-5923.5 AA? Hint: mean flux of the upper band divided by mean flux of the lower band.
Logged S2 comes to 1.10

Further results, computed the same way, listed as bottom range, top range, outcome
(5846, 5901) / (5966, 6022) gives 1.06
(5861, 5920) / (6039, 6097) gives 1.07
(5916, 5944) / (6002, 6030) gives 1.02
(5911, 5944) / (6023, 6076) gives 1.02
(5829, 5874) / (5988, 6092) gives 1.03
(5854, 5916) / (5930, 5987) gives 1.06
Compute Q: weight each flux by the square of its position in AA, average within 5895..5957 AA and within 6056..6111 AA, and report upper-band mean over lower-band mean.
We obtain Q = 1.1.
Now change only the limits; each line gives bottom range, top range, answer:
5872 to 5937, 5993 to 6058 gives 1.13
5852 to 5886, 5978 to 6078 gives 1.09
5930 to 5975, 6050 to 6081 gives 1.02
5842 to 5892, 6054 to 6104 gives 1.09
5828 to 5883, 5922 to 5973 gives 1.05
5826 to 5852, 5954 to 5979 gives 1.05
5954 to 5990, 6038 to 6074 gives 1.04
